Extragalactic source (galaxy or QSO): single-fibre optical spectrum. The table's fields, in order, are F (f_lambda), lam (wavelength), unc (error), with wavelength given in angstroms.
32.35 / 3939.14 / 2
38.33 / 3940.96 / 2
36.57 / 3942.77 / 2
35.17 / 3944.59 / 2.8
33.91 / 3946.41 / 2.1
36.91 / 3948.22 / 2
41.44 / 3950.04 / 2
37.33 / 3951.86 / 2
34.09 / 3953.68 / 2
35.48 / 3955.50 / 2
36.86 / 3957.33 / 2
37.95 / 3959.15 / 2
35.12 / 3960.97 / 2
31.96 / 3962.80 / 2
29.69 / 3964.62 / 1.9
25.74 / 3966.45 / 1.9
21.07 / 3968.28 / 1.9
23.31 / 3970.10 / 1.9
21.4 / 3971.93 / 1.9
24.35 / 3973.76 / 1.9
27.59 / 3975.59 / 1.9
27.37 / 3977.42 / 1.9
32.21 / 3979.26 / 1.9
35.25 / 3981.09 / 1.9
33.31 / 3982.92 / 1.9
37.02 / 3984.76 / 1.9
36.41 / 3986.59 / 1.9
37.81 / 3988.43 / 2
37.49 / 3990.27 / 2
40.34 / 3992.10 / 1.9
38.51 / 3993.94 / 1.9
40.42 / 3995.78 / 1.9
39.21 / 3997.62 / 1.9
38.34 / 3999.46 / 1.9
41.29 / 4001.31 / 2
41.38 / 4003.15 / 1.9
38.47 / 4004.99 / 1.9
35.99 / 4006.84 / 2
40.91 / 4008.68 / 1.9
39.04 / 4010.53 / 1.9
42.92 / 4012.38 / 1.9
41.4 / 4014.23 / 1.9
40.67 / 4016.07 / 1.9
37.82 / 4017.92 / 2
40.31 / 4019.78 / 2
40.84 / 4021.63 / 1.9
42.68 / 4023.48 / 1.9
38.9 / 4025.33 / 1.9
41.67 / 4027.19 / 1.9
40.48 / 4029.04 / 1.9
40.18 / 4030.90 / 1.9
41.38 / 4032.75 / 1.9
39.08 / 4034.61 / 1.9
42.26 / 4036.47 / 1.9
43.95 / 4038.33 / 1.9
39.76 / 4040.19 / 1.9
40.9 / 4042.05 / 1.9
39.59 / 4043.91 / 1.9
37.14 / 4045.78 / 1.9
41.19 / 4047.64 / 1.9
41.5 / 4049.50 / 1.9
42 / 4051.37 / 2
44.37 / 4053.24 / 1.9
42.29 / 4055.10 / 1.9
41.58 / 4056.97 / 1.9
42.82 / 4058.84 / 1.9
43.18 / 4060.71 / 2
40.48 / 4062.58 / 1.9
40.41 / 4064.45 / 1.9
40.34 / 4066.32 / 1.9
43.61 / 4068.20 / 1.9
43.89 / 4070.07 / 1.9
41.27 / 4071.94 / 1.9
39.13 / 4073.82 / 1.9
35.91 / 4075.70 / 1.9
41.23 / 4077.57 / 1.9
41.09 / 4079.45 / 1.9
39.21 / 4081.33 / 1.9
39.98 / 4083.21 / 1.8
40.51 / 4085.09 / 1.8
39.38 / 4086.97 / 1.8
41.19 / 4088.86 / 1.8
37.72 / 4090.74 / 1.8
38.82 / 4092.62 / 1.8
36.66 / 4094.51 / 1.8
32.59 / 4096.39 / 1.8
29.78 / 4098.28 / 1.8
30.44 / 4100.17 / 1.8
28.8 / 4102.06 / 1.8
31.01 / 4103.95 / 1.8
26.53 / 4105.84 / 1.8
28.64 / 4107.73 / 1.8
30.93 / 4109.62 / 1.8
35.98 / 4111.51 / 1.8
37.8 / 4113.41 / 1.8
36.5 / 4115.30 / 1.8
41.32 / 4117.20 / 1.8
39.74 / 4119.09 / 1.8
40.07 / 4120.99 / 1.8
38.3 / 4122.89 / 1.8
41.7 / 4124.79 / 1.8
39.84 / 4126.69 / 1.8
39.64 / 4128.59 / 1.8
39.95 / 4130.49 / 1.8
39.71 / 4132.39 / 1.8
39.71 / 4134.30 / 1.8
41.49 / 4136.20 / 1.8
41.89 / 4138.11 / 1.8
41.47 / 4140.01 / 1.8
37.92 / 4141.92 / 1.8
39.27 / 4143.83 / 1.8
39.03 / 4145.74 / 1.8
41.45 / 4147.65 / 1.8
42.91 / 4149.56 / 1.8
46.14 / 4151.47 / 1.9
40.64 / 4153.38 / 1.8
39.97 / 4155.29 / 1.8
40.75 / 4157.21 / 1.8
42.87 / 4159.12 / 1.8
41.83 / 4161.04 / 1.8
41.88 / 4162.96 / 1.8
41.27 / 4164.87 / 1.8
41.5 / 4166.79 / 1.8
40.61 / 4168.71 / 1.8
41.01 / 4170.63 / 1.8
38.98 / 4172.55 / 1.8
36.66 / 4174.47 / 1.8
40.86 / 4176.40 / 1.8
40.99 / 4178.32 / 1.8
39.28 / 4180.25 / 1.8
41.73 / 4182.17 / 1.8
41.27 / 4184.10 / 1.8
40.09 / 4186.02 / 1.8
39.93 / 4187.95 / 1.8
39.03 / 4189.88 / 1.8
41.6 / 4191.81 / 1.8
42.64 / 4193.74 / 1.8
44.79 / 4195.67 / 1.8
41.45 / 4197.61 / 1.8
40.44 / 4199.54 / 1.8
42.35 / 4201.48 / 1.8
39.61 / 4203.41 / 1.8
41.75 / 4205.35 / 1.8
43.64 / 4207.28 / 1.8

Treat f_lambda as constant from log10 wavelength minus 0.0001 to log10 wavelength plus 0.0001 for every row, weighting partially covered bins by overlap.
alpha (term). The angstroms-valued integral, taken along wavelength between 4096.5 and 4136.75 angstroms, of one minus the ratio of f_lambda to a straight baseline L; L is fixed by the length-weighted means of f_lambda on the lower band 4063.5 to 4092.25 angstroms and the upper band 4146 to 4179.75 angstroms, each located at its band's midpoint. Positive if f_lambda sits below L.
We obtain 4.66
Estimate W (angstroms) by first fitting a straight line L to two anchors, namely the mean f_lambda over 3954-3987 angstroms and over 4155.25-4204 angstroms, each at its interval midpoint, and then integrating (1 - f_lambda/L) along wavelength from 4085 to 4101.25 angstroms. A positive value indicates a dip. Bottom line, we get 0.26 angstroms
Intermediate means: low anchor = 30.6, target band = 36.1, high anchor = 40.9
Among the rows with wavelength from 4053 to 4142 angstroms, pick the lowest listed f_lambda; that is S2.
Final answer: 26.53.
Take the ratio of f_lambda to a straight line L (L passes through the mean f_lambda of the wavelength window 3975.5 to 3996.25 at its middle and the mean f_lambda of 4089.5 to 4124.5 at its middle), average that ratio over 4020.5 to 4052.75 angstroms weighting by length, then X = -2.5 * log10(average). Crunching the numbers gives -0.16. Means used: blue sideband 35.5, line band 40.8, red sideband 34.7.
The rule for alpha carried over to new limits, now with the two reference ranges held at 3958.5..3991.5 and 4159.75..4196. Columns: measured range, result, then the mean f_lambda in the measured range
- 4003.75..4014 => -2.2 angstroms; 39.6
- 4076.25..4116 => 1.4 angstroms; 35.5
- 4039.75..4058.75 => -3.7 angstroms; 41.1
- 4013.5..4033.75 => -4.5 angstroms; 40.6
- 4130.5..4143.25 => -0.5 angstroms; 40.3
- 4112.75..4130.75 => -0.7 angstroms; 39.5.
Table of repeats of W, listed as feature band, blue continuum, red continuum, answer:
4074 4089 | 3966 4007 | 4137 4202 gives -0.88 angstroms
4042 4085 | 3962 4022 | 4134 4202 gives -4.01 angstroms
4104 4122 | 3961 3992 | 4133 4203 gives 1.39 angstroms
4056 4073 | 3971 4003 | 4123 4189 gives -2.02 angstroms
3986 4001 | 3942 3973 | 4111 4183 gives -2.08 angstroms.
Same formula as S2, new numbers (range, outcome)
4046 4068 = 40.34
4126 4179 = 36.66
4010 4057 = 37.14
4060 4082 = 35.91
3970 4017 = 21.4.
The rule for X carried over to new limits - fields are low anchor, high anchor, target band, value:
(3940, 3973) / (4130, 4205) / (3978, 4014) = -0.11 mag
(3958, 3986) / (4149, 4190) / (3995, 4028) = -0.25 mag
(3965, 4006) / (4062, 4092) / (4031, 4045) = -0.10 mag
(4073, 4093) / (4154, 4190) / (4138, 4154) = -0.02 mag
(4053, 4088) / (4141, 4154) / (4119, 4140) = 0.02 mag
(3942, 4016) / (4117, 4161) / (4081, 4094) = -0.02 mag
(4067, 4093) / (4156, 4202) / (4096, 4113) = 0.30 mag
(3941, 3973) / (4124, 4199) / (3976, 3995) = -0.05 mag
